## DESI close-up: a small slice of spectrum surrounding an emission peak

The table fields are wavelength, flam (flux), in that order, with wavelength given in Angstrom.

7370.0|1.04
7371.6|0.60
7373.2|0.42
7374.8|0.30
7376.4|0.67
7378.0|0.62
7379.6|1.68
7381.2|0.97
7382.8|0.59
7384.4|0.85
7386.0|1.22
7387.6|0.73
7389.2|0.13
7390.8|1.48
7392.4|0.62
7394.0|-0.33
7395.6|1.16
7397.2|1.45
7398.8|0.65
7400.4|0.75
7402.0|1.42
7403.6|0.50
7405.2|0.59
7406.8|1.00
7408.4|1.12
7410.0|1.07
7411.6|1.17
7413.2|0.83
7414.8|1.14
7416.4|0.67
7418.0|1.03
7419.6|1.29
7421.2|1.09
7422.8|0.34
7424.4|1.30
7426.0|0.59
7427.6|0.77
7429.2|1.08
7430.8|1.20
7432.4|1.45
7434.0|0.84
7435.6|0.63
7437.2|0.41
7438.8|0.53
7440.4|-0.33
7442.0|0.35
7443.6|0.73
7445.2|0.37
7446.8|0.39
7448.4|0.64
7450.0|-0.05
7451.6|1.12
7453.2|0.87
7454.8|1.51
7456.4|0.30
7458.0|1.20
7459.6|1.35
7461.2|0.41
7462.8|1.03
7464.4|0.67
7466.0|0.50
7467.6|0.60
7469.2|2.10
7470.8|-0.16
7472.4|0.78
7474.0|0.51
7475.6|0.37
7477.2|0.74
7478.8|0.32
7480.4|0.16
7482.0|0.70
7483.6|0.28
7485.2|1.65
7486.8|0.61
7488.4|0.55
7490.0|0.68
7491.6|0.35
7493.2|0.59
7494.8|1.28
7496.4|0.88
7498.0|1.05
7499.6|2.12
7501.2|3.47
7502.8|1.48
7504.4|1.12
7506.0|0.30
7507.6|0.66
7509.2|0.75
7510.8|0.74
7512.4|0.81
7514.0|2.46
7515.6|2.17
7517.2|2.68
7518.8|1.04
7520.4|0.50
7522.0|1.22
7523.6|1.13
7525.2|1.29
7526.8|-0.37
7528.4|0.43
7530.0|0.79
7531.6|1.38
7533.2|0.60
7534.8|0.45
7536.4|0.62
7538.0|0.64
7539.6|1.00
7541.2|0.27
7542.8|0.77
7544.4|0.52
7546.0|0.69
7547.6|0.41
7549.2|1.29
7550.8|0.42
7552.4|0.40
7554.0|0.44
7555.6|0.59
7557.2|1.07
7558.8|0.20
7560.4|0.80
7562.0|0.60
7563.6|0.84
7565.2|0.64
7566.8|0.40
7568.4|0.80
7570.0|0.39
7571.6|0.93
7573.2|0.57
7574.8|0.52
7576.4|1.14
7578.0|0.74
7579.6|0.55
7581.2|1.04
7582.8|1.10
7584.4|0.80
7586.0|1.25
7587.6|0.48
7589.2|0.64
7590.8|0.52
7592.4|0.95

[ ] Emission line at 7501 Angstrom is [S II]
